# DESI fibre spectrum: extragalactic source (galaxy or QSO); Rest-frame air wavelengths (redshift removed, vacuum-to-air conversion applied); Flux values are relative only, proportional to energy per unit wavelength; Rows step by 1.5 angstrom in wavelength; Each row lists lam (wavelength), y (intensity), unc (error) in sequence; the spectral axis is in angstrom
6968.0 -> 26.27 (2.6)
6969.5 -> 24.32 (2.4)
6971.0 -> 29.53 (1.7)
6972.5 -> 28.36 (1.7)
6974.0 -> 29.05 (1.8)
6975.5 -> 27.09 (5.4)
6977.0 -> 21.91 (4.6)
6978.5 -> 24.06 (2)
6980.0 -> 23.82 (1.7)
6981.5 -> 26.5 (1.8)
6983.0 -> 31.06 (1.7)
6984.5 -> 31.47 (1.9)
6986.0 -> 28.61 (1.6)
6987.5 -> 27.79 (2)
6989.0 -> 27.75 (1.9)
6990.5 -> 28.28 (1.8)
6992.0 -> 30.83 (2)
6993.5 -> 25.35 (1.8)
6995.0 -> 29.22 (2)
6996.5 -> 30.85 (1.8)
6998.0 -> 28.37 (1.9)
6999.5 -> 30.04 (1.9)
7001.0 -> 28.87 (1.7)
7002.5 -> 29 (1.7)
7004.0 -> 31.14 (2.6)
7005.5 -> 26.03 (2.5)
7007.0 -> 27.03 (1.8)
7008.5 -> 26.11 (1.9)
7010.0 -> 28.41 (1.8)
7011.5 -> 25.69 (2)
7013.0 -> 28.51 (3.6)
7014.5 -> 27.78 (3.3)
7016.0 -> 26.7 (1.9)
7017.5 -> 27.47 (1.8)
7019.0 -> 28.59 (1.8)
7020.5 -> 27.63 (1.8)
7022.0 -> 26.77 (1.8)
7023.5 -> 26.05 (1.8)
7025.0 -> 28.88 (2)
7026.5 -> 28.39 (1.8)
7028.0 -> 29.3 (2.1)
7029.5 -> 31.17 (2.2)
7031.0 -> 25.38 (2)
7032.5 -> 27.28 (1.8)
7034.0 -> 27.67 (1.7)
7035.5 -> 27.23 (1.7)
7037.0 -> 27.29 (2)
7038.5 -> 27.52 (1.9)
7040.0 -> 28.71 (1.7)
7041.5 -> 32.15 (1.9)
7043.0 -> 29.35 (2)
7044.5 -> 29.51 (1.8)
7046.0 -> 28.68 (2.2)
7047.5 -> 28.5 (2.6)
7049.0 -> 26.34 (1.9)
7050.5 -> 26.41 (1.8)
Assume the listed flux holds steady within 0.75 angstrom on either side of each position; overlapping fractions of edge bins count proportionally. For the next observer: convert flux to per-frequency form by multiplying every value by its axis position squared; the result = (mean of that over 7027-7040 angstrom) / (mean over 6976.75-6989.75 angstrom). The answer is 1.0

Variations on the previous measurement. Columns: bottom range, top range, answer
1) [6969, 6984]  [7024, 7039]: 1.07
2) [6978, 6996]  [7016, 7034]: 1.01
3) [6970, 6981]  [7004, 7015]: 1.05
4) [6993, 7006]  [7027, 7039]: 0.97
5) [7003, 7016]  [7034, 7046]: 1.05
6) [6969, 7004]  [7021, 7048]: 1.02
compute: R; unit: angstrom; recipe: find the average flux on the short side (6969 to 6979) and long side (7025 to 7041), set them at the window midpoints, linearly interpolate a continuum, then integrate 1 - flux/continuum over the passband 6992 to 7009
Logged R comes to -0.8 angstrom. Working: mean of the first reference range 26.4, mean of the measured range 28.5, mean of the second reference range 28.1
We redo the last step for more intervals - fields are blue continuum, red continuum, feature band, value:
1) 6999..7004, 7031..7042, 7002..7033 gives 1.13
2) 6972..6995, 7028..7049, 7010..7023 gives 0.30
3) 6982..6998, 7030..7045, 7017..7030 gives 0.12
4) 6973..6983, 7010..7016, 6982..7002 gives -1.95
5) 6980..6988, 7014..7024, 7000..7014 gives -0.07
